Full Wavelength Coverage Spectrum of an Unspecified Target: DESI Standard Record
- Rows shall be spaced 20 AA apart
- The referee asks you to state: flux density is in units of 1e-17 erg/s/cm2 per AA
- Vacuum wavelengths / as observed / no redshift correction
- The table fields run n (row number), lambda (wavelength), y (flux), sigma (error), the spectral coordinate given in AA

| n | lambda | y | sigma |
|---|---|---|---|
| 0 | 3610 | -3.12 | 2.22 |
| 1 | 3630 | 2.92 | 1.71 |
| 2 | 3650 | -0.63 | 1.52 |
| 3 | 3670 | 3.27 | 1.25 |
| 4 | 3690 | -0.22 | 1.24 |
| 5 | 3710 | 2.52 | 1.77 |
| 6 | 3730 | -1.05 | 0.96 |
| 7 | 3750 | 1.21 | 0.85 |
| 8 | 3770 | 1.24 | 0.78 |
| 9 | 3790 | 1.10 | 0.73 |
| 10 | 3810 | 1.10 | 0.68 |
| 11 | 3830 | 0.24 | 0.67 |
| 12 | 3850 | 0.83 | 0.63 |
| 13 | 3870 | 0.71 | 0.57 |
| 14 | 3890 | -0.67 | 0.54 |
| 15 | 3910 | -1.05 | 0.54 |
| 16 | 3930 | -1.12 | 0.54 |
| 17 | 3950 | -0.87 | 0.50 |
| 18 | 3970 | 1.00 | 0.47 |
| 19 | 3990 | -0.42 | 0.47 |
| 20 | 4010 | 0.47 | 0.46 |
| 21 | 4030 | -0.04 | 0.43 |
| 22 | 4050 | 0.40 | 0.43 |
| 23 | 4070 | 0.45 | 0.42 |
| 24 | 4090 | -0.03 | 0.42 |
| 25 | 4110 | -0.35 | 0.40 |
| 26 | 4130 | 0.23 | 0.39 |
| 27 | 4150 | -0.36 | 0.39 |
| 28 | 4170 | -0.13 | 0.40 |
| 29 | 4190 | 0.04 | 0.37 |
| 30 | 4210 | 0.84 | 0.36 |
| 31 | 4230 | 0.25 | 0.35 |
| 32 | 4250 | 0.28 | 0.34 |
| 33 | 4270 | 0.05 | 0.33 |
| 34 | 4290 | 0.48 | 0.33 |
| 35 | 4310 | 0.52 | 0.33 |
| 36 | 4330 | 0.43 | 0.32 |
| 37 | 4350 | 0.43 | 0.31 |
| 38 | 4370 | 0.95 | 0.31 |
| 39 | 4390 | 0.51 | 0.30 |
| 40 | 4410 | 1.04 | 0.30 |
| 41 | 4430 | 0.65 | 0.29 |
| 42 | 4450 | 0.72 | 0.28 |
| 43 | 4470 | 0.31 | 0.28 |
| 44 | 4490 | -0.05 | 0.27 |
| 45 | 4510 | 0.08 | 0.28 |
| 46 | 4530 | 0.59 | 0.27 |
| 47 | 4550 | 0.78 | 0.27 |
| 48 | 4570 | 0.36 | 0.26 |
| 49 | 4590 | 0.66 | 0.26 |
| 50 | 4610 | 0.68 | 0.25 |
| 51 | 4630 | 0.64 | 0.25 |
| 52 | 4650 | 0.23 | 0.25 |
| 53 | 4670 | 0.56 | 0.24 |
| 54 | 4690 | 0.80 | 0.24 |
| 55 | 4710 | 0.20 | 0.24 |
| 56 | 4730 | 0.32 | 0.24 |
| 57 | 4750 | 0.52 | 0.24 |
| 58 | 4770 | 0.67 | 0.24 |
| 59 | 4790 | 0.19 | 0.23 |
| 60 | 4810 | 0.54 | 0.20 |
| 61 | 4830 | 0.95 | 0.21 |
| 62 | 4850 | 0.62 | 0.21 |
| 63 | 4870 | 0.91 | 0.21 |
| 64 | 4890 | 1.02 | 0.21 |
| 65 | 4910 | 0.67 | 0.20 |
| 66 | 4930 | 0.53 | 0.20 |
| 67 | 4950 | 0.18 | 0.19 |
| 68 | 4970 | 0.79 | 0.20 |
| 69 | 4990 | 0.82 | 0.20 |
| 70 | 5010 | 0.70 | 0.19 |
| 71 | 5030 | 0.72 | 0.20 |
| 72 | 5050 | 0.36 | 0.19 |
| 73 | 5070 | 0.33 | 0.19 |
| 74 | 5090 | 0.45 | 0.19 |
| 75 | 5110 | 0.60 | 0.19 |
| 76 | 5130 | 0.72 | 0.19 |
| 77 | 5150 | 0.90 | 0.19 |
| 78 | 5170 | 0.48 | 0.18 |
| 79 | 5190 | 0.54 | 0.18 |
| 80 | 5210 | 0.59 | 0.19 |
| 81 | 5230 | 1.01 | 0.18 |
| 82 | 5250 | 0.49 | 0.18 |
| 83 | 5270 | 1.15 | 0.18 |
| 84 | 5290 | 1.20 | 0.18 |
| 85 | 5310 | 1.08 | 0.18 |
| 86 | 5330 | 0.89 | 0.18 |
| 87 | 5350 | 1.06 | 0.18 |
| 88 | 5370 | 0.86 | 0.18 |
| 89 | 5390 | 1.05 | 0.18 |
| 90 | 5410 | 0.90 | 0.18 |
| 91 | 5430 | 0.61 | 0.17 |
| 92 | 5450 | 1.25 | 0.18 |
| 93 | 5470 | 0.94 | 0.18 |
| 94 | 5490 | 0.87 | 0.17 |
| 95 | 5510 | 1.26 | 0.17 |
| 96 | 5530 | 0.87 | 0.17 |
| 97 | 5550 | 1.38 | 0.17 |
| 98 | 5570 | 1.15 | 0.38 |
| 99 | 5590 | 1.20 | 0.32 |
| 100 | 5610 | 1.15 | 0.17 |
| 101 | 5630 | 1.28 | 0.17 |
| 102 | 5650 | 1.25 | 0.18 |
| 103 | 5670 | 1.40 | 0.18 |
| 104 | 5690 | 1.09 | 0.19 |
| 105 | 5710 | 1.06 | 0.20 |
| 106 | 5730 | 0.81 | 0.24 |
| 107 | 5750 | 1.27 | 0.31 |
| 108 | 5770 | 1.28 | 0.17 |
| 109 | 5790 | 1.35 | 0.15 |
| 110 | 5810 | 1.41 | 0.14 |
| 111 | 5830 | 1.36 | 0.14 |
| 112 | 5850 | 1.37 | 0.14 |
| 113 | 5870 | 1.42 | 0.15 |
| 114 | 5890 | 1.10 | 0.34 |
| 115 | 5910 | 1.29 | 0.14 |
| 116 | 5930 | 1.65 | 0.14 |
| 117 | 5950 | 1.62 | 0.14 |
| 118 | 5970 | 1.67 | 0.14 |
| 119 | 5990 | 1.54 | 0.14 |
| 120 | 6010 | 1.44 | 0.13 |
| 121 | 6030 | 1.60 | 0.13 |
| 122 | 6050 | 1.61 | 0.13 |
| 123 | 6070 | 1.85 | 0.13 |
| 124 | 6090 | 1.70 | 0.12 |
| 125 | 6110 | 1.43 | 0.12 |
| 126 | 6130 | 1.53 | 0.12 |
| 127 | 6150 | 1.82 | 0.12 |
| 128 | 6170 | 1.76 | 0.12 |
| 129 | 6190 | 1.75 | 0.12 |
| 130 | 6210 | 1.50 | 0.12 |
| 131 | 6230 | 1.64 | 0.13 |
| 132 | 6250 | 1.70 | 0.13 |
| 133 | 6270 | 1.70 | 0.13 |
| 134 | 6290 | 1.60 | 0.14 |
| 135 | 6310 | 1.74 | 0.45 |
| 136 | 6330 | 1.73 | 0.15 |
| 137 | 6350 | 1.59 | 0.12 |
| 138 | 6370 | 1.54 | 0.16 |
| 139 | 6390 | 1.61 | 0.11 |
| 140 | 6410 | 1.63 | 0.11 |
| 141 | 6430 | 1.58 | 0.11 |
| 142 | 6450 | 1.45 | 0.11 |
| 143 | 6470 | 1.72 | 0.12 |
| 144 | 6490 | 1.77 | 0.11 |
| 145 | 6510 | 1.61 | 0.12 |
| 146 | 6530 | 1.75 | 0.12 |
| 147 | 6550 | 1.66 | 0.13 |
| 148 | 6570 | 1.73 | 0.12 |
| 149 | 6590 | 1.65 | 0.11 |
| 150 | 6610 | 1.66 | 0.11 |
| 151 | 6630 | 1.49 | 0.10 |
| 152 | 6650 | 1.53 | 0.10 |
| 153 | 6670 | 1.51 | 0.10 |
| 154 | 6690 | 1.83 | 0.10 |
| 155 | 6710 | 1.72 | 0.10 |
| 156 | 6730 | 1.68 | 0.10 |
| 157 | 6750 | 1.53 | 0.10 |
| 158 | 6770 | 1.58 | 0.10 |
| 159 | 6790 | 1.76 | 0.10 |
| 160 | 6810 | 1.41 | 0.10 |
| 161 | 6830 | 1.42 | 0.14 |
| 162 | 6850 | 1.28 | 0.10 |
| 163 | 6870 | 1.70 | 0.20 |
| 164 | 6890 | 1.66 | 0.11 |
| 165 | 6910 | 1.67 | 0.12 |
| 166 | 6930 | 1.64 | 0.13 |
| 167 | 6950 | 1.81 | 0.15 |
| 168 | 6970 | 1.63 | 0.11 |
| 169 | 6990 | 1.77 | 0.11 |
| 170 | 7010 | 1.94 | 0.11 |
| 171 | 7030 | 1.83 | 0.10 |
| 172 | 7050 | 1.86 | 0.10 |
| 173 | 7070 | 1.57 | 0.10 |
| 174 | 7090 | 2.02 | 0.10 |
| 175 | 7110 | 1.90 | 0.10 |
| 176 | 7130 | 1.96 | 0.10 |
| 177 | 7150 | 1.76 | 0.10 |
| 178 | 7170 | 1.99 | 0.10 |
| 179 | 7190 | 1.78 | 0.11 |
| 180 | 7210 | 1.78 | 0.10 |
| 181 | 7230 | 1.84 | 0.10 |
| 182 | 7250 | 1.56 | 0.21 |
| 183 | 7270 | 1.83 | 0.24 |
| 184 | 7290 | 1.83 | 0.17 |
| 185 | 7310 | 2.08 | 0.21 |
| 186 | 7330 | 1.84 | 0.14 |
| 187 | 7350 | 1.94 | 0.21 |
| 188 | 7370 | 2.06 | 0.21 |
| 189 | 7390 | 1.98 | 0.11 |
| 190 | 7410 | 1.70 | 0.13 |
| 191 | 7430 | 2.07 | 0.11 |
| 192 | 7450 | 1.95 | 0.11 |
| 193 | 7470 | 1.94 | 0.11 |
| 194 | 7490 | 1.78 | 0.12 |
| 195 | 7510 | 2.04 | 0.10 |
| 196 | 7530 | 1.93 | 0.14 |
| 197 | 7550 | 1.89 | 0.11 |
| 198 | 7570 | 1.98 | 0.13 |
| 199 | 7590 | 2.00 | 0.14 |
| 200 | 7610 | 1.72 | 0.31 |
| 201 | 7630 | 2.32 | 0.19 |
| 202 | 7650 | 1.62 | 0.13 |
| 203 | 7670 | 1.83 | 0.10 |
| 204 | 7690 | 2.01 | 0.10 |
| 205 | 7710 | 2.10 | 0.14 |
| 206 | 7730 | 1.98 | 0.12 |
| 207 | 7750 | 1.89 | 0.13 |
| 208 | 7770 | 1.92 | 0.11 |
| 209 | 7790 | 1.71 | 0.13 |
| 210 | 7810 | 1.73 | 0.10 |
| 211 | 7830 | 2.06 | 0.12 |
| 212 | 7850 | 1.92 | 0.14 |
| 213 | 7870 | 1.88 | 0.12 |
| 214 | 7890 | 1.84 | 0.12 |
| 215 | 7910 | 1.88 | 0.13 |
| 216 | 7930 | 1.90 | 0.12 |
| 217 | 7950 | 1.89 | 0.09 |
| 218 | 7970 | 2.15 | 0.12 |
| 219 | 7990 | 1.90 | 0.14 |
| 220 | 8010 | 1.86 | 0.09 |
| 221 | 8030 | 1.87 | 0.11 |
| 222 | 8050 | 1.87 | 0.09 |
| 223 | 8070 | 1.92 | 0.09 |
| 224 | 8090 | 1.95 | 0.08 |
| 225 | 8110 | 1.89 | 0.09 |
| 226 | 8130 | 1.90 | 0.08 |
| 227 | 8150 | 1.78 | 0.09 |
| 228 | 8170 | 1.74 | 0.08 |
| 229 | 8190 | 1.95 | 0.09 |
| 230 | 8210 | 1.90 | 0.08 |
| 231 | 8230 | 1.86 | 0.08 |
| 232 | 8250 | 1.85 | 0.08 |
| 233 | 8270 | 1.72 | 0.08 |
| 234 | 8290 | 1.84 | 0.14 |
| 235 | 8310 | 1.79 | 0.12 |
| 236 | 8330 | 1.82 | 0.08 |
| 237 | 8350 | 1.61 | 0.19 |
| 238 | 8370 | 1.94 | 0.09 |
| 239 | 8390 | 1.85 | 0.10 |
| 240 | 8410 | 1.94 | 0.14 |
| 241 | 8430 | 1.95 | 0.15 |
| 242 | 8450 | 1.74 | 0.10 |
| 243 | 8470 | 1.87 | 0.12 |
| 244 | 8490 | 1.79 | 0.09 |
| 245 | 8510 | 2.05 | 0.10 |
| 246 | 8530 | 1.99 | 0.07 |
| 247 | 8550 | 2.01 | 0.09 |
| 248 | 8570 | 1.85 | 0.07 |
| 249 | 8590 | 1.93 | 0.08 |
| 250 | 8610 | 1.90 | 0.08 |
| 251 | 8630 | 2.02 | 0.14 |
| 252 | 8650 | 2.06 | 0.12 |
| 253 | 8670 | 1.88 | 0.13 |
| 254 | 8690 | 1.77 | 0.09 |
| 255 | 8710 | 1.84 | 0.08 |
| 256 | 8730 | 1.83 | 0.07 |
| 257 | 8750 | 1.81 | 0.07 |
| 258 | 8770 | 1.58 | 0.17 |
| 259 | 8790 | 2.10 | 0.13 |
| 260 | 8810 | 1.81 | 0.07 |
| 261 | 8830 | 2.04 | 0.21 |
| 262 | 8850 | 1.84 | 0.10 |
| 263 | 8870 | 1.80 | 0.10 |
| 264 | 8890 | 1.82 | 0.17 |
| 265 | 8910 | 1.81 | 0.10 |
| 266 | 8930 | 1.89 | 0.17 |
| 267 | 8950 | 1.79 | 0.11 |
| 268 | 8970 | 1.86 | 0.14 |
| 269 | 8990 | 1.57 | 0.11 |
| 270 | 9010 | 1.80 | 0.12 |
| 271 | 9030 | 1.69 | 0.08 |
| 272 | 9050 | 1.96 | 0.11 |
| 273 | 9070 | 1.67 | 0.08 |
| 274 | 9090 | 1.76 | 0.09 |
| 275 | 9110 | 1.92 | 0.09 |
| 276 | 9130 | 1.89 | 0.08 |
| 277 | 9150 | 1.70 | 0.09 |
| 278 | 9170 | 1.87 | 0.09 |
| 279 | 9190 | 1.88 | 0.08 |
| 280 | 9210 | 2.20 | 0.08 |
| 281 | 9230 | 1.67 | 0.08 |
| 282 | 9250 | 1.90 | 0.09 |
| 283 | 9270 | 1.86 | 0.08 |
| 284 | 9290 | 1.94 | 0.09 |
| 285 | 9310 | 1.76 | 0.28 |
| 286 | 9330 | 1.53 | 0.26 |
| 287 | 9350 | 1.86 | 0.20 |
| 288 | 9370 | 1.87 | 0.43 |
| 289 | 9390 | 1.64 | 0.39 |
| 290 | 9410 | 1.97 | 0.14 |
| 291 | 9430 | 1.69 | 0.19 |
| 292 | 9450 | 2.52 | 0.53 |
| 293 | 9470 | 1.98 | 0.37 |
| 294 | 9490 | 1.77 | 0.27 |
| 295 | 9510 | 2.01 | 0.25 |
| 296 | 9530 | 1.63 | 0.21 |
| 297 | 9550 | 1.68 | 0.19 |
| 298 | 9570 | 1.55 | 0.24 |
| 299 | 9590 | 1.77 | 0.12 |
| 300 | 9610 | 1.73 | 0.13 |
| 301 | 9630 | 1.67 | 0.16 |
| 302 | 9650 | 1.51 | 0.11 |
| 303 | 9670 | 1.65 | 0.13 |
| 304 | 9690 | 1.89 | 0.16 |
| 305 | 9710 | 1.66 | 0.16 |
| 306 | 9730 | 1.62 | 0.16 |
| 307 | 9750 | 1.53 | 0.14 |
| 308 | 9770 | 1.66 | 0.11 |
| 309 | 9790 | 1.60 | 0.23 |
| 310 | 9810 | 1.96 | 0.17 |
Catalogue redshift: 0.32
